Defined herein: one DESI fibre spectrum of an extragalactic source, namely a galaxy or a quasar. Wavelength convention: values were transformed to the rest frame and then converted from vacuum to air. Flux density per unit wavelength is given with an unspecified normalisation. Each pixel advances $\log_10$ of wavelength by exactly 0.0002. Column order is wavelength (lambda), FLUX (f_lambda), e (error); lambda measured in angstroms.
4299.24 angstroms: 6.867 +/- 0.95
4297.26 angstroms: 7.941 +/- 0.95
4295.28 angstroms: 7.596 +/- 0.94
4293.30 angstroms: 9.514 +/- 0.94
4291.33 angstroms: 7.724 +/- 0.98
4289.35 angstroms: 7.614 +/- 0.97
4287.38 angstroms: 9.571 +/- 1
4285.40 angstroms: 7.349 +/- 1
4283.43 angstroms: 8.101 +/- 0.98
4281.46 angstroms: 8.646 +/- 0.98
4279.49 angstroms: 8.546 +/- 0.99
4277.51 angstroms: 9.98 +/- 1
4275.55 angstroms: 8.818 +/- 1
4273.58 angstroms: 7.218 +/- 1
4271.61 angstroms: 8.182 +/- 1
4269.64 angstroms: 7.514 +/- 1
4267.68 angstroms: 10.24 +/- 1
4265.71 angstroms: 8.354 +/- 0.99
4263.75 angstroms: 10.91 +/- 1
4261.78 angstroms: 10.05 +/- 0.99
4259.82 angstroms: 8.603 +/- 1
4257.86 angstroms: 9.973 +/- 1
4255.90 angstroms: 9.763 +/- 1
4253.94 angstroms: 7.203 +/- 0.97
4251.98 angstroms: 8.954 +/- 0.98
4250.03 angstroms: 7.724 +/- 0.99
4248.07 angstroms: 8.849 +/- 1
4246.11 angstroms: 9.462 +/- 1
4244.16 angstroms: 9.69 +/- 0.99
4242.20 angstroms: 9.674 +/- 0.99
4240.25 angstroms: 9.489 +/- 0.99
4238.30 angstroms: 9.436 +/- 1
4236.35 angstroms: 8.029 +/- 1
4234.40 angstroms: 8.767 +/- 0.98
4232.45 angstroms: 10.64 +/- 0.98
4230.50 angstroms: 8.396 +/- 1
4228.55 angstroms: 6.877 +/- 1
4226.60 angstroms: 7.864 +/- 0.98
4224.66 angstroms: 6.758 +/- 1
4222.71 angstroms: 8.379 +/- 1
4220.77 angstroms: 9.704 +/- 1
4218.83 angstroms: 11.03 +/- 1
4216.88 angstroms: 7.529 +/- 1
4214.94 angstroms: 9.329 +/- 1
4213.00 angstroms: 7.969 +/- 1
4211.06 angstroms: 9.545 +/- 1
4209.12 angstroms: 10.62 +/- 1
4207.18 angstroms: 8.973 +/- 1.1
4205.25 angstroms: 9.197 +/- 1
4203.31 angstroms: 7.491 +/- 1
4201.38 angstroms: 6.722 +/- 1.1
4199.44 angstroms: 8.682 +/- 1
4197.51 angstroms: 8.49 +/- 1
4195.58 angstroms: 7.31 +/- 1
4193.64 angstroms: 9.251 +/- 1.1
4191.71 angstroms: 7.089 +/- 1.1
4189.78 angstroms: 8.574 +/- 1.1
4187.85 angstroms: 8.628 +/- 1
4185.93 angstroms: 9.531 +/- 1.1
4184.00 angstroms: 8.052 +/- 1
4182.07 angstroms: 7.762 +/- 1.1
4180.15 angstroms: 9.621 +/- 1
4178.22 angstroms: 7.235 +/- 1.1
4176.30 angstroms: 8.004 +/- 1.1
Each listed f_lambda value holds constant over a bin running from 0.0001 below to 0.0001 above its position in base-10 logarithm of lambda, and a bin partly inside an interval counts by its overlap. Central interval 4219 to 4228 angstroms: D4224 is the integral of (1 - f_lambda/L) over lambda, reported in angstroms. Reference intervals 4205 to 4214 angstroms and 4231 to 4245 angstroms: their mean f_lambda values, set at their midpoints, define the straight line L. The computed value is 0.91 angstroms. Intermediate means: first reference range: 9.27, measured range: 8.37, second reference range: 9.35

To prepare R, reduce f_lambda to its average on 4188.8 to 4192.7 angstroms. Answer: 7.84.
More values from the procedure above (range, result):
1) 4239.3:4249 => 9.43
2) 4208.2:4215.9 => 9.36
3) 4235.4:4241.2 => 8.99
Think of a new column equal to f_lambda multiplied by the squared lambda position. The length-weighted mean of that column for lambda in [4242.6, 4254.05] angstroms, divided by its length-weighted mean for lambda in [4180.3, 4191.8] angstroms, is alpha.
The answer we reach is 1.07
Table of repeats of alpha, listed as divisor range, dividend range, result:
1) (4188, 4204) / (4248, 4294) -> 1.13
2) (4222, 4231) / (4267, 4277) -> 1.13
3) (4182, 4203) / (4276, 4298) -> 1.08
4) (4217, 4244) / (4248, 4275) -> 1.01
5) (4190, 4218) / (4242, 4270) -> 1.11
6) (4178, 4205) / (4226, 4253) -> 1.10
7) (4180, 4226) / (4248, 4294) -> 1.05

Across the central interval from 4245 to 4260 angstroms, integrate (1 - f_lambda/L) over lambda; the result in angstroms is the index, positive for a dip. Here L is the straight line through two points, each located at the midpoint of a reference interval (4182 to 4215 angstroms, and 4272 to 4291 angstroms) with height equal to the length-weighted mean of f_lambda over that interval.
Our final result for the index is -0.7 angstroms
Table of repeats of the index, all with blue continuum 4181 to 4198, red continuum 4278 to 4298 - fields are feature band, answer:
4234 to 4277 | -3.4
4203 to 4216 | -1.2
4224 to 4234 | 0.1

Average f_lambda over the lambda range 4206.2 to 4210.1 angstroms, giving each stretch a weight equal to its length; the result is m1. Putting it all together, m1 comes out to 9.8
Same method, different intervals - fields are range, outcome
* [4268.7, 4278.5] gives 8.34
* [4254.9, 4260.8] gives 9.44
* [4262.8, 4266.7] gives 9.62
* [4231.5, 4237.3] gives 9.14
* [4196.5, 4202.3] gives 7.97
